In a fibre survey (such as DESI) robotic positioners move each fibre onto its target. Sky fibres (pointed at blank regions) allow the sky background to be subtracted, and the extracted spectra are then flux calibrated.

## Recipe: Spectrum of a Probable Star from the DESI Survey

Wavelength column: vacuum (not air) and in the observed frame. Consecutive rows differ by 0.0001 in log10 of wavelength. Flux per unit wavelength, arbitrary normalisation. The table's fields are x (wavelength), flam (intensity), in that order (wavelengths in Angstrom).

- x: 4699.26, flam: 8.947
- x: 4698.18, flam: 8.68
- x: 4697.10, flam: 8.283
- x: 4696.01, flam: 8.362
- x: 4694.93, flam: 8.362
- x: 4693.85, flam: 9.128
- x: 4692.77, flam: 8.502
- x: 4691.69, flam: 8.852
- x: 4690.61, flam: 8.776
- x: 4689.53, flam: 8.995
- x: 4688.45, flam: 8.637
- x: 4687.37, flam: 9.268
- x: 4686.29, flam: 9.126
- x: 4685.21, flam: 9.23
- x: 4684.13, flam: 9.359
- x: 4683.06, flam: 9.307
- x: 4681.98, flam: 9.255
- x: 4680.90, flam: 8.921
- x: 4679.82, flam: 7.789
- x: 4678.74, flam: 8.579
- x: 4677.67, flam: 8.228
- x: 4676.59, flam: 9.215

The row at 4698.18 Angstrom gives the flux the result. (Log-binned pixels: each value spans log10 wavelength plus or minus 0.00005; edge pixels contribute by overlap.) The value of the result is 8.68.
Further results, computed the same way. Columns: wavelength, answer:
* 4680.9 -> 8.921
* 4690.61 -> 8.776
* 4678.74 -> 8.579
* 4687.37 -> 9.268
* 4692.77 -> 8.502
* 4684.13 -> 9.359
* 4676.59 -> 9.215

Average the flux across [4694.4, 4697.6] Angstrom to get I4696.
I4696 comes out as 8.32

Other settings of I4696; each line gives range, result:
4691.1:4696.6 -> 8.63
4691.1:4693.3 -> 8.68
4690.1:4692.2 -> 8.81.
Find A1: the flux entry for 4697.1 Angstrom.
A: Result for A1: 8.283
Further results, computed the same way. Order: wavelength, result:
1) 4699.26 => 8.947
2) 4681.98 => 9.255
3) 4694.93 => 8.362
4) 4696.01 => 8.362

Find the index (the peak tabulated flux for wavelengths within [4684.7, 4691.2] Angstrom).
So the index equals 9.268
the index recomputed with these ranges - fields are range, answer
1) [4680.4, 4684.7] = 9.359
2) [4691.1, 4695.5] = 9.128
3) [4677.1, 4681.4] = 8.921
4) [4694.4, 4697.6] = 8.362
